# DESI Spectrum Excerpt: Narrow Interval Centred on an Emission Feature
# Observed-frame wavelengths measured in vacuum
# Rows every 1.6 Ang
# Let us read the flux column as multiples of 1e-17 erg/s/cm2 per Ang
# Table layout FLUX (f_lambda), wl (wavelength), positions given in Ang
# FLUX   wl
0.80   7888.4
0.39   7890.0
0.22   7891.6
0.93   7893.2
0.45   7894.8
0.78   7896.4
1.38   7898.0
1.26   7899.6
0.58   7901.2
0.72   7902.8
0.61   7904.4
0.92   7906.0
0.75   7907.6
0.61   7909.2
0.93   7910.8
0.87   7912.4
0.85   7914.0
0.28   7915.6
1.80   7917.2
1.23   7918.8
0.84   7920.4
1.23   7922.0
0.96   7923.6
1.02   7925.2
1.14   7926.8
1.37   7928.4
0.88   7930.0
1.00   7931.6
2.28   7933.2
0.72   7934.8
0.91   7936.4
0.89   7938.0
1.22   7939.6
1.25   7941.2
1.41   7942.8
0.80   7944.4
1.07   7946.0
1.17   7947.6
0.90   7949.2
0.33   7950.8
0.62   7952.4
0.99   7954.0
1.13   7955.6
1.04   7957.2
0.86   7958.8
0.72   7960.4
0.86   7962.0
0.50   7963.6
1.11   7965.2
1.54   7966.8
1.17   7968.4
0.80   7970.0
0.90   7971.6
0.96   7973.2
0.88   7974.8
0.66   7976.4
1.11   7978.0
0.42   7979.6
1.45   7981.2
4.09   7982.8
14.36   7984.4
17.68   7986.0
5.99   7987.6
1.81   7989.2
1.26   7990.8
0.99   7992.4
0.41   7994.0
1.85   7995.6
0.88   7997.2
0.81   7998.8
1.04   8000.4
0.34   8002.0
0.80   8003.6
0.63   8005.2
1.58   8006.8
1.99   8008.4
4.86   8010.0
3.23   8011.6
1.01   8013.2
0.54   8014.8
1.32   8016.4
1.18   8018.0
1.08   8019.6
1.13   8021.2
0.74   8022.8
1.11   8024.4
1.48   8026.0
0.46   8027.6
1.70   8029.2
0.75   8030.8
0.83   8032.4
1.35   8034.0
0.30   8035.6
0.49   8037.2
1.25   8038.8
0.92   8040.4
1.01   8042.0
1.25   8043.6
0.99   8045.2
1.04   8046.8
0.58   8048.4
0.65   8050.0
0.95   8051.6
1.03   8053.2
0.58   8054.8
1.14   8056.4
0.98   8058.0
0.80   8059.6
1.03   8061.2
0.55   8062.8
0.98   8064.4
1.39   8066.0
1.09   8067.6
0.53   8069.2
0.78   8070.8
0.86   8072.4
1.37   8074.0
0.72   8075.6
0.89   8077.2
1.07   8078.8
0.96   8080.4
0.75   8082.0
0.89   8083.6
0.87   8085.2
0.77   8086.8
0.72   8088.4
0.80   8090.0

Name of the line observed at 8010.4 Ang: [N II]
